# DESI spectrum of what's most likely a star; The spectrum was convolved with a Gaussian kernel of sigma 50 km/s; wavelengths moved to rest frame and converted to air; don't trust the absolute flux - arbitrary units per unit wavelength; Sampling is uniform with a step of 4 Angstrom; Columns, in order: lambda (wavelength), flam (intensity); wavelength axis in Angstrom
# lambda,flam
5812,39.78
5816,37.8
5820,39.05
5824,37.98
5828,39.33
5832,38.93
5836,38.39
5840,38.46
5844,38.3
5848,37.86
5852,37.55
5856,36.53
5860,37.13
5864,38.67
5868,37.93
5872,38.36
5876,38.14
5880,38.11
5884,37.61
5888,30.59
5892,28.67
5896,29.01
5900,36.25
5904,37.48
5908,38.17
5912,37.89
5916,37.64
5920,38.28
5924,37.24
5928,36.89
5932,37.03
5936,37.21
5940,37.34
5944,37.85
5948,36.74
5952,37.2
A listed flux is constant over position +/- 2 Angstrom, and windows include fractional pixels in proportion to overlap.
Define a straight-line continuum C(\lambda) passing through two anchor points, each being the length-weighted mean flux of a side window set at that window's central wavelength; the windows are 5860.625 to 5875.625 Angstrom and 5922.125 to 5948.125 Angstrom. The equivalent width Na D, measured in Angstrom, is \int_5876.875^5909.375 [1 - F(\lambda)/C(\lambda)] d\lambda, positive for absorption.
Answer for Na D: 2.8 Angstrom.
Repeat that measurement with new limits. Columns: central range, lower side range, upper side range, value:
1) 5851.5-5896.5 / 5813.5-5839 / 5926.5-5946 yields 2.6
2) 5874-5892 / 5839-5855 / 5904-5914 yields 1.3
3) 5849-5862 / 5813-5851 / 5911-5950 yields 0.4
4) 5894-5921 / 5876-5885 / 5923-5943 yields 0.9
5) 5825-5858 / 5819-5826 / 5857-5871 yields 0.0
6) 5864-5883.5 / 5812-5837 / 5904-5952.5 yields 0.0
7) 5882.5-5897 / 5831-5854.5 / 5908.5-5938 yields 2.4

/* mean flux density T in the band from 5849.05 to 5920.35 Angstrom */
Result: 36.3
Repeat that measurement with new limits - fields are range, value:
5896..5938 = 37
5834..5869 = 37.9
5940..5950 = 37.3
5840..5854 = 38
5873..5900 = 34.1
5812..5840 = 38.7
